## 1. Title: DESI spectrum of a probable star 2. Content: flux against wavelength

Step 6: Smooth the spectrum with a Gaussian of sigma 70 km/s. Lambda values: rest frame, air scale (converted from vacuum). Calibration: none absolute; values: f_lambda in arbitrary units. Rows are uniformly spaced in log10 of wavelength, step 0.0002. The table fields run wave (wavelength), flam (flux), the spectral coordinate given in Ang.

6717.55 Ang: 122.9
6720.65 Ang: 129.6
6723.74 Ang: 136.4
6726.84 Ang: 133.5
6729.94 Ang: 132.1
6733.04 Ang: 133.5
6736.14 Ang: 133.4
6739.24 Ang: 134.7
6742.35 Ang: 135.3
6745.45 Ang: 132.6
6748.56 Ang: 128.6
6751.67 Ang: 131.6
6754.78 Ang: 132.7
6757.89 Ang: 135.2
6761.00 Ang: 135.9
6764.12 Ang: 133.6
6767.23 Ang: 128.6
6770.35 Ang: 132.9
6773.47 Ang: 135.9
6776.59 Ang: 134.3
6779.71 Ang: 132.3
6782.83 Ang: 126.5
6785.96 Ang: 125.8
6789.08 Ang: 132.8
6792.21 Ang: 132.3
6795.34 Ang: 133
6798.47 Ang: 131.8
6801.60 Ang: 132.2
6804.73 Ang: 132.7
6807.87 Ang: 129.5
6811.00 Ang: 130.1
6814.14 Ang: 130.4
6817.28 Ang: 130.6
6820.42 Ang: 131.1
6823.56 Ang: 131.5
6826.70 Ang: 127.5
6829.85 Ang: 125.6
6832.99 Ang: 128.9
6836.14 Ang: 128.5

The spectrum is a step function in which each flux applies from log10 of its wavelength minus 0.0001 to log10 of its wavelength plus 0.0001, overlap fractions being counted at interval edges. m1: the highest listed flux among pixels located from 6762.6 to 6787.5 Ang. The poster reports 135.9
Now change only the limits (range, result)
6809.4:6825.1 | 131.5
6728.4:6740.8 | 134.7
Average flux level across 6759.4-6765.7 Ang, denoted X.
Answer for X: 135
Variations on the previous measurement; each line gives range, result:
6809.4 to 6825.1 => 131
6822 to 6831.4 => 128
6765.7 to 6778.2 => 133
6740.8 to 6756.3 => 132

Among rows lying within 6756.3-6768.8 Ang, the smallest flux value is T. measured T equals 128.6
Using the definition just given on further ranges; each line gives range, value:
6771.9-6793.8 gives 125.8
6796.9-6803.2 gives 131.8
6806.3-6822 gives 129.5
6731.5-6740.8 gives 133.4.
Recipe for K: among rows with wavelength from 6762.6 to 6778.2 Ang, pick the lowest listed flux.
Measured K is 128.6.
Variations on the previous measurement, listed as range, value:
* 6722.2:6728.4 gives 133.5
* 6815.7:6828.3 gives 127.5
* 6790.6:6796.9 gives 132.3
